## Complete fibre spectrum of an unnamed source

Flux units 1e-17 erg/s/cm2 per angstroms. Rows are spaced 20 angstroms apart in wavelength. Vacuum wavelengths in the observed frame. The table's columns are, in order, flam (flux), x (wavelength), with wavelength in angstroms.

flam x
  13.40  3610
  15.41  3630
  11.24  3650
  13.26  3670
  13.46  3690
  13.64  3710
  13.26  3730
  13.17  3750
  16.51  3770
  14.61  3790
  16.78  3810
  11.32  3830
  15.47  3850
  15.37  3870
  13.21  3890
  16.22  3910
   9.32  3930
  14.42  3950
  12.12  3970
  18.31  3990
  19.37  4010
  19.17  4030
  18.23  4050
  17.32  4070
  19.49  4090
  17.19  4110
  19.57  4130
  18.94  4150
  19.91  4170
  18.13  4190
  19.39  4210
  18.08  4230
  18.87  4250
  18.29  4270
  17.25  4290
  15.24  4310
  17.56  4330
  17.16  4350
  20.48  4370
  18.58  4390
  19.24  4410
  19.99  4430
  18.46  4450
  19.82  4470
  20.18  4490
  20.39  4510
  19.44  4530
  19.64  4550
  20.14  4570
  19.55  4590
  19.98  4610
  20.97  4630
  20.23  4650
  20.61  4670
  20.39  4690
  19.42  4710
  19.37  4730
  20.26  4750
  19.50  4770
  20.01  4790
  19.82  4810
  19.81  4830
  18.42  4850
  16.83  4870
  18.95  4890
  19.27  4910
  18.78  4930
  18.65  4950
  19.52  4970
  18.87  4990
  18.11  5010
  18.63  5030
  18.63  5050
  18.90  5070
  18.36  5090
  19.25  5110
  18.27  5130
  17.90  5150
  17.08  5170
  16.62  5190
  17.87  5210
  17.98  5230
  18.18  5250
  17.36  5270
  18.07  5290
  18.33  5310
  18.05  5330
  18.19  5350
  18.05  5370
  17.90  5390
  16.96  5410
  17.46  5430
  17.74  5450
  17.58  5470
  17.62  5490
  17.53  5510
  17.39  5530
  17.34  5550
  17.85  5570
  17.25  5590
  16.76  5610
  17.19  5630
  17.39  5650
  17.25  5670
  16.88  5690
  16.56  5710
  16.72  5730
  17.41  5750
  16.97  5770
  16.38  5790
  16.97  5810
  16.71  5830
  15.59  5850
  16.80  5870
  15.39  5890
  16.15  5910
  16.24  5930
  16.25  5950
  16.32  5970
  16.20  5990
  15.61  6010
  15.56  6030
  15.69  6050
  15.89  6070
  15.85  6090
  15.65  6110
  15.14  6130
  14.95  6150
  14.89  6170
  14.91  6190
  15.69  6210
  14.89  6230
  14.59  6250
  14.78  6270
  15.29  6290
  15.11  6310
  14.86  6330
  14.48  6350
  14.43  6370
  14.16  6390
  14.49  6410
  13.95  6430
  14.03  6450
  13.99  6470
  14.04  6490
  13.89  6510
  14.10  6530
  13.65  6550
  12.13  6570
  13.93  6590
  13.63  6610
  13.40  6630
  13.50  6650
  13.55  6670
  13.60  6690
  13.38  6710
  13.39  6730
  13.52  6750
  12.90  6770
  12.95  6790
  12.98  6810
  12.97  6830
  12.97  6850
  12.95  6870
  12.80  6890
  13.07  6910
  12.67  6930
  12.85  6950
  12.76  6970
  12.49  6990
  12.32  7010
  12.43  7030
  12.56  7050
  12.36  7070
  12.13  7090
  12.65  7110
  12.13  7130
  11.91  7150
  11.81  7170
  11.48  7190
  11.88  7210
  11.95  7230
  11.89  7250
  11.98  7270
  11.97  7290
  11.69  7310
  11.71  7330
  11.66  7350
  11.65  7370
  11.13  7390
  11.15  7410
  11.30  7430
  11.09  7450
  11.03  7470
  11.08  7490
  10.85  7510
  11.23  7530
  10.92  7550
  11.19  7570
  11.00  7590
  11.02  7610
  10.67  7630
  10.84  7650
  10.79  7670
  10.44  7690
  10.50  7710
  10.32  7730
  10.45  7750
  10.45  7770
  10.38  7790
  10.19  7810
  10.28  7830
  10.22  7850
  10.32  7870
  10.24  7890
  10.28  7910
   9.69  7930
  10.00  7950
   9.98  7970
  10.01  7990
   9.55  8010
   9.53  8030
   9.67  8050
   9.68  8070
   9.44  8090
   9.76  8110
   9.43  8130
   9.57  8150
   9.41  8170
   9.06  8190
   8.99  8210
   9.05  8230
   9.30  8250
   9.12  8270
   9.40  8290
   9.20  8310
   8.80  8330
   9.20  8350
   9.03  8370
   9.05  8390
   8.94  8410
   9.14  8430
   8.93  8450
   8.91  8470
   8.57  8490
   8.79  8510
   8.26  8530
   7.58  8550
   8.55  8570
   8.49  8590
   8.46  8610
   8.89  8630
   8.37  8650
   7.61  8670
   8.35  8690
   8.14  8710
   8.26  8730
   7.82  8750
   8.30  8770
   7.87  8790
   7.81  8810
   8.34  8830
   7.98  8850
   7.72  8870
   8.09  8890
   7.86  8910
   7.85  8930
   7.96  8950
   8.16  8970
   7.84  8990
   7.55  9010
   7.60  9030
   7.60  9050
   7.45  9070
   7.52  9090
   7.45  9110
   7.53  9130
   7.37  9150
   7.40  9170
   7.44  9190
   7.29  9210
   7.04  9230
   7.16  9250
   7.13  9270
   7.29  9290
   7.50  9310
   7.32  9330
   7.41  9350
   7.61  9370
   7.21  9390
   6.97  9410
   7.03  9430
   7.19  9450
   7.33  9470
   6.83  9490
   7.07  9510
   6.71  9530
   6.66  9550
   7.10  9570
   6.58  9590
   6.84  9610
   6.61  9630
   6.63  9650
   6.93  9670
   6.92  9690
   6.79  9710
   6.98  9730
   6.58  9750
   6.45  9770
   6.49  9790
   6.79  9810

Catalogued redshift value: 0.00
